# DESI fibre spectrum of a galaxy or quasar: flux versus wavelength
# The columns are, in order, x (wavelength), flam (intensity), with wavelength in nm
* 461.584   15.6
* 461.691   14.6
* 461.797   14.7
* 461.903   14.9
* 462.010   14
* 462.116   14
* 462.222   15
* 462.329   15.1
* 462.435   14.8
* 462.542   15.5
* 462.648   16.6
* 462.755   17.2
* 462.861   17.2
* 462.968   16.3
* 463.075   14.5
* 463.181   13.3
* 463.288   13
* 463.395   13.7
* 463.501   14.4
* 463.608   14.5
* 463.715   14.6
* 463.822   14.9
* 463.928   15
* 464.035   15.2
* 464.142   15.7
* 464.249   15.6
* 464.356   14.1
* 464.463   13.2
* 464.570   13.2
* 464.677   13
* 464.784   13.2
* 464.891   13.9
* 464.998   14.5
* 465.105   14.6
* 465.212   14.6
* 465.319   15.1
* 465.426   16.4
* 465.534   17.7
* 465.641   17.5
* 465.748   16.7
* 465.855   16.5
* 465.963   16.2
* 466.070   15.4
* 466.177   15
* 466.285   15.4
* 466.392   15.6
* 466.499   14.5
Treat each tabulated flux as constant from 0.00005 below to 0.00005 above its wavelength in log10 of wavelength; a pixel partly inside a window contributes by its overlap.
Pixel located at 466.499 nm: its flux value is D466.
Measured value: 14.5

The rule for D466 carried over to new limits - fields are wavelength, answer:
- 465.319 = 15.1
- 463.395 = 13.7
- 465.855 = 16.5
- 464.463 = 13.2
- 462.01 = 14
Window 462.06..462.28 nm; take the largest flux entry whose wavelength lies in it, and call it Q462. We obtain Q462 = 15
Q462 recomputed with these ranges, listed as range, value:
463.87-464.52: 15.7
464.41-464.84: 13.2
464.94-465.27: 14.6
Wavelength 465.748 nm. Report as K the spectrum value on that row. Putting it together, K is 16.7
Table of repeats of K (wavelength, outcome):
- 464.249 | 15.6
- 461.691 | 14.6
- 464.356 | 14.1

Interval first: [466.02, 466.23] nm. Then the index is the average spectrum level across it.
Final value 15.2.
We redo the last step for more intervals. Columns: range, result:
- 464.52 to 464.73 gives 13.1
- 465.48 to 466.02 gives 16.9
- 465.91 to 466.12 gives 15.8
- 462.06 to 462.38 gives 14.7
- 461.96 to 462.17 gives 14.1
